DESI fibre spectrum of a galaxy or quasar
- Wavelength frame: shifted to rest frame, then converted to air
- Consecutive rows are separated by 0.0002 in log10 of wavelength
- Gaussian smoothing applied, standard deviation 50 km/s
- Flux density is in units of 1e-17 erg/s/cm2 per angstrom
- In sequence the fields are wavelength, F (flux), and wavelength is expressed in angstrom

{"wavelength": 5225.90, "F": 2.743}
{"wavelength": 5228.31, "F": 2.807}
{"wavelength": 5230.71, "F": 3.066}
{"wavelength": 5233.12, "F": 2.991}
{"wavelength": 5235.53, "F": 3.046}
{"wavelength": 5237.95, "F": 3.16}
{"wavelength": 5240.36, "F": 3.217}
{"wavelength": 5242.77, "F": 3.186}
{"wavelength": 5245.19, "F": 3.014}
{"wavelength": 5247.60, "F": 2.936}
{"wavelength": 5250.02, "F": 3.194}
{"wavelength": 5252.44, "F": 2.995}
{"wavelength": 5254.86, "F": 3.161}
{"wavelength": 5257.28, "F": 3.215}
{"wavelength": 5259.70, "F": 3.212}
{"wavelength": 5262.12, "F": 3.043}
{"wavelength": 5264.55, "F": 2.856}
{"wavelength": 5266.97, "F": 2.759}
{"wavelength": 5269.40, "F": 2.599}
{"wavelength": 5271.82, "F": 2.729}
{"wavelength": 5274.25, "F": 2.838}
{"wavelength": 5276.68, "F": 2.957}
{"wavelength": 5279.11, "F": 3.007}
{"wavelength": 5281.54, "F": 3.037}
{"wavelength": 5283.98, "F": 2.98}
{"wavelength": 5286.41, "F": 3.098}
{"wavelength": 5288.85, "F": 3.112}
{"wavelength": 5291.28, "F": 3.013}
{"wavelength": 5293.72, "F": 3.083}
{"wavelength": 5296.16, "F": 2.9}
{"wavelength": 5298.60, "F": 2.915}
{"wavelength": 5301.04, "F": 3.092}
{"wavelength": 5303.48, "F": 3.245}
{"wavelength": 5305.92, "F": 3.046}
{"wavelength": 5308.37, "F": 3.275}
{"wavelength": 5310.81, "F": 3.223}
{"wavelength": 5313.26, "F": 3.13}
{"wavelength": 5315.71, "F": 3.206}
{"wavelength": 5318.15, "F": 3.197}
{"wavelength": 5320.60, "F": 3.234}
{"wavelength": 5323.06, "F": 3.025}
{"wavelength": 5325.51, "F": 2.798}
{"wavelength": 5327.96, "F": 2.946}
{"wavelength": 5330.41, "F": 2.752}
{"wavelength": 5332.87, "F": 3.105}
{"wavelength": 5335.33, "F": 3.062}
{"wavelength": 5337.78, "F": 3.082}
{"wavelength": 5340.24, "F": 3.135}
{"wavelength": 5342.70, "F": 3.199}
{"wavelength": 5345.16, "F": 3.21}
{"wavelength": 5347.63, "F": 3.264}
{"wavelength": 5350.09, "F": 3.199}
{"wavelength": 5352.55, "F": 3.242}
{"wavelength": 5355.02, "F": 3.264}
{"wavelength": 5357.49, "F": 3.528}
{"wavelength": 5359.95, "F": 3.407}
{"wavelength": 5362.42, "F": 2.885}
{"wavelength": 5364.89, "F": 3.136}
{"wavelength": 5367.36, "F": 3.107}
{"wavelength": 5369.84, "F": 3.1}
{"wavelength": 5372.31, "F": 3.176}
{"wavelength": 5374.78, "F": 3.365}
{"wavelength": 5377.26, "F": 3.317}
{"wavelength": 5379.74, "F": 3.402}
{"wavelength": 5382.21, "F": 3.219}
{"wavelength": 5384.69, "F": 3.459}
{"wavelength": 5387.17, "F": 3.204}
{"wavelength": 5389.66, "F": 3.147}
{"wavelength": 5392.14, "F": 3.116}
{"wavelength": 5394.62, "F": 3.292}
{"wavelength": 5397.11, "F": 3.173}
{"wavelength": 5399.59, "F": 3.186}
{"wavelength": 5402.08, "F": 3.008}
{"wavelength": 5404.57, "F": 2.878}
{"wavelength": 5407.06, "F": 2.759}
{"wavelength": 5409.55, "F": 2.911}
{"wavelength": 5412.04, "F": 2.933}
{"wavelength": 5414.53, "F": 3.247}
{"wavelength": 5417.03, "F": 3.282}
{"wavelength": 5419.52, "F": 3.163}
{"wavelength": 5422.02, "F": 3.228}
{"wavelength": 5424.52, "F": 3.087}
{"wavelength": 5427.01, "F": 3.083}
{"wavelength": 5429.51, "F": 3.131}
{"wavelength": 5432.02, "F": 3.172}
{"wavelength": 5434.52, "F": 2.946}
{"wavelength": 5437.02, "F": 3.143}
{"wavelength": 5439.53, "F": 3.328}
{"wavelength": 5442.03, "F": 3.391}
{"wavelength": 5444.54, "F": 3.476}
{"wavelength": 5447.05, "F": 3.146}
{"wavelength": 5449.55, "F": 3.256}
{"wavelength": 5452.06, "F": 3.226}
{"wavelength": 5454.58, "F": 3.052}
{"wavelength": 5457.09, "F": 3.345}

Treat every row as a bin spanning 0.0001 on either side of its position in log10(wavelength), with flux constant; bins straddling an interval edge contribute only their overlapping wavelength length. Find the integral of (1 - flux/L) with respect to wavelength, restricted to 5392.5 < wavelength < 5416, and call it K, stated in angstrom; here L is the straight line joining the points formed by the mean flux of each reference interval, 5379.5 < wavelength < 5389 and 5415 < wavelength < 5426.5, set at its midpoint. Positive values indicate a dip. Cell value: 1.4 angstrom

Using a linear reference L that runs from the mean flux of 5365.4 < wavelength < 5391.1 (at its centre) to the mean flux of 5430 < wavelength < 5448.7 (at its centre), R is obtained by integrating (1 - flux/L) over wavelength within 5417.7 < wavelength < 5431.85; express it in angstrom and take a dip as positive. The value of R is 0.4 angstrom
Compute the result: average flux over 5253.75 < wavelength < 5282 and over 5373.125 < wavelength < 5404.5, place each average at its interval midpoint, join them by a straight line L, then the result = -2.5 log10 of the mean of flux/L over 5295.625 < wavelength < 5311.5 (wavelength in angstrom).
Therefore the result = -0.03 mag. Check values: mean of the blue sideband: 2.95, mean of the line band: 3.1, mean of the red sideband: 3.23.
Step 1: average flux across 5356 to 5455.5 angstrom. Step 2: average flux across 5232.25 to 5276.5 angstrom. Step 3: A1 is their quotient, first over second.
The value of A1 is 1.06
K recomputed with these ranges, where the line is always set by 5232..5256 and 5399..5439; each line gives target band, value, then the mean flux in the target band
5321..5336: 0.6 angstrom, 2.96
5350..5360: -0.8 angstrom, 3.33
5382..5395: -0.7 angstrom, 3.24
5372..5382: -0.8 angstrom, 3.32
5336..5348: -0.3 angstrom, 3.17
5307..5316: -0.4 angstrom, 3.2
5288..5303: 0.3 angstrom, 3.03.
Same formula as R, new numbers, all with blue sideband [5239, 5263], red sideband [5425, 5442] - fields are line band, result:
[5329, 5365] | -0.3 angstrom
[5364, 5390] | -0.8 angstrom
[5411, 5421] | 0.0 angstrom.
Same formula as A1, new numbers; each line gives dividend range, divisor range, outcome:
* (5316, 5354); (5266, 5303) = 1.05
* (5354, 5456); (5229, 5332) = 1.05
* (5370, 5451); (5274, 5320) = 1.03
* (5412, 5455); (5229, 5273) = 1.06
